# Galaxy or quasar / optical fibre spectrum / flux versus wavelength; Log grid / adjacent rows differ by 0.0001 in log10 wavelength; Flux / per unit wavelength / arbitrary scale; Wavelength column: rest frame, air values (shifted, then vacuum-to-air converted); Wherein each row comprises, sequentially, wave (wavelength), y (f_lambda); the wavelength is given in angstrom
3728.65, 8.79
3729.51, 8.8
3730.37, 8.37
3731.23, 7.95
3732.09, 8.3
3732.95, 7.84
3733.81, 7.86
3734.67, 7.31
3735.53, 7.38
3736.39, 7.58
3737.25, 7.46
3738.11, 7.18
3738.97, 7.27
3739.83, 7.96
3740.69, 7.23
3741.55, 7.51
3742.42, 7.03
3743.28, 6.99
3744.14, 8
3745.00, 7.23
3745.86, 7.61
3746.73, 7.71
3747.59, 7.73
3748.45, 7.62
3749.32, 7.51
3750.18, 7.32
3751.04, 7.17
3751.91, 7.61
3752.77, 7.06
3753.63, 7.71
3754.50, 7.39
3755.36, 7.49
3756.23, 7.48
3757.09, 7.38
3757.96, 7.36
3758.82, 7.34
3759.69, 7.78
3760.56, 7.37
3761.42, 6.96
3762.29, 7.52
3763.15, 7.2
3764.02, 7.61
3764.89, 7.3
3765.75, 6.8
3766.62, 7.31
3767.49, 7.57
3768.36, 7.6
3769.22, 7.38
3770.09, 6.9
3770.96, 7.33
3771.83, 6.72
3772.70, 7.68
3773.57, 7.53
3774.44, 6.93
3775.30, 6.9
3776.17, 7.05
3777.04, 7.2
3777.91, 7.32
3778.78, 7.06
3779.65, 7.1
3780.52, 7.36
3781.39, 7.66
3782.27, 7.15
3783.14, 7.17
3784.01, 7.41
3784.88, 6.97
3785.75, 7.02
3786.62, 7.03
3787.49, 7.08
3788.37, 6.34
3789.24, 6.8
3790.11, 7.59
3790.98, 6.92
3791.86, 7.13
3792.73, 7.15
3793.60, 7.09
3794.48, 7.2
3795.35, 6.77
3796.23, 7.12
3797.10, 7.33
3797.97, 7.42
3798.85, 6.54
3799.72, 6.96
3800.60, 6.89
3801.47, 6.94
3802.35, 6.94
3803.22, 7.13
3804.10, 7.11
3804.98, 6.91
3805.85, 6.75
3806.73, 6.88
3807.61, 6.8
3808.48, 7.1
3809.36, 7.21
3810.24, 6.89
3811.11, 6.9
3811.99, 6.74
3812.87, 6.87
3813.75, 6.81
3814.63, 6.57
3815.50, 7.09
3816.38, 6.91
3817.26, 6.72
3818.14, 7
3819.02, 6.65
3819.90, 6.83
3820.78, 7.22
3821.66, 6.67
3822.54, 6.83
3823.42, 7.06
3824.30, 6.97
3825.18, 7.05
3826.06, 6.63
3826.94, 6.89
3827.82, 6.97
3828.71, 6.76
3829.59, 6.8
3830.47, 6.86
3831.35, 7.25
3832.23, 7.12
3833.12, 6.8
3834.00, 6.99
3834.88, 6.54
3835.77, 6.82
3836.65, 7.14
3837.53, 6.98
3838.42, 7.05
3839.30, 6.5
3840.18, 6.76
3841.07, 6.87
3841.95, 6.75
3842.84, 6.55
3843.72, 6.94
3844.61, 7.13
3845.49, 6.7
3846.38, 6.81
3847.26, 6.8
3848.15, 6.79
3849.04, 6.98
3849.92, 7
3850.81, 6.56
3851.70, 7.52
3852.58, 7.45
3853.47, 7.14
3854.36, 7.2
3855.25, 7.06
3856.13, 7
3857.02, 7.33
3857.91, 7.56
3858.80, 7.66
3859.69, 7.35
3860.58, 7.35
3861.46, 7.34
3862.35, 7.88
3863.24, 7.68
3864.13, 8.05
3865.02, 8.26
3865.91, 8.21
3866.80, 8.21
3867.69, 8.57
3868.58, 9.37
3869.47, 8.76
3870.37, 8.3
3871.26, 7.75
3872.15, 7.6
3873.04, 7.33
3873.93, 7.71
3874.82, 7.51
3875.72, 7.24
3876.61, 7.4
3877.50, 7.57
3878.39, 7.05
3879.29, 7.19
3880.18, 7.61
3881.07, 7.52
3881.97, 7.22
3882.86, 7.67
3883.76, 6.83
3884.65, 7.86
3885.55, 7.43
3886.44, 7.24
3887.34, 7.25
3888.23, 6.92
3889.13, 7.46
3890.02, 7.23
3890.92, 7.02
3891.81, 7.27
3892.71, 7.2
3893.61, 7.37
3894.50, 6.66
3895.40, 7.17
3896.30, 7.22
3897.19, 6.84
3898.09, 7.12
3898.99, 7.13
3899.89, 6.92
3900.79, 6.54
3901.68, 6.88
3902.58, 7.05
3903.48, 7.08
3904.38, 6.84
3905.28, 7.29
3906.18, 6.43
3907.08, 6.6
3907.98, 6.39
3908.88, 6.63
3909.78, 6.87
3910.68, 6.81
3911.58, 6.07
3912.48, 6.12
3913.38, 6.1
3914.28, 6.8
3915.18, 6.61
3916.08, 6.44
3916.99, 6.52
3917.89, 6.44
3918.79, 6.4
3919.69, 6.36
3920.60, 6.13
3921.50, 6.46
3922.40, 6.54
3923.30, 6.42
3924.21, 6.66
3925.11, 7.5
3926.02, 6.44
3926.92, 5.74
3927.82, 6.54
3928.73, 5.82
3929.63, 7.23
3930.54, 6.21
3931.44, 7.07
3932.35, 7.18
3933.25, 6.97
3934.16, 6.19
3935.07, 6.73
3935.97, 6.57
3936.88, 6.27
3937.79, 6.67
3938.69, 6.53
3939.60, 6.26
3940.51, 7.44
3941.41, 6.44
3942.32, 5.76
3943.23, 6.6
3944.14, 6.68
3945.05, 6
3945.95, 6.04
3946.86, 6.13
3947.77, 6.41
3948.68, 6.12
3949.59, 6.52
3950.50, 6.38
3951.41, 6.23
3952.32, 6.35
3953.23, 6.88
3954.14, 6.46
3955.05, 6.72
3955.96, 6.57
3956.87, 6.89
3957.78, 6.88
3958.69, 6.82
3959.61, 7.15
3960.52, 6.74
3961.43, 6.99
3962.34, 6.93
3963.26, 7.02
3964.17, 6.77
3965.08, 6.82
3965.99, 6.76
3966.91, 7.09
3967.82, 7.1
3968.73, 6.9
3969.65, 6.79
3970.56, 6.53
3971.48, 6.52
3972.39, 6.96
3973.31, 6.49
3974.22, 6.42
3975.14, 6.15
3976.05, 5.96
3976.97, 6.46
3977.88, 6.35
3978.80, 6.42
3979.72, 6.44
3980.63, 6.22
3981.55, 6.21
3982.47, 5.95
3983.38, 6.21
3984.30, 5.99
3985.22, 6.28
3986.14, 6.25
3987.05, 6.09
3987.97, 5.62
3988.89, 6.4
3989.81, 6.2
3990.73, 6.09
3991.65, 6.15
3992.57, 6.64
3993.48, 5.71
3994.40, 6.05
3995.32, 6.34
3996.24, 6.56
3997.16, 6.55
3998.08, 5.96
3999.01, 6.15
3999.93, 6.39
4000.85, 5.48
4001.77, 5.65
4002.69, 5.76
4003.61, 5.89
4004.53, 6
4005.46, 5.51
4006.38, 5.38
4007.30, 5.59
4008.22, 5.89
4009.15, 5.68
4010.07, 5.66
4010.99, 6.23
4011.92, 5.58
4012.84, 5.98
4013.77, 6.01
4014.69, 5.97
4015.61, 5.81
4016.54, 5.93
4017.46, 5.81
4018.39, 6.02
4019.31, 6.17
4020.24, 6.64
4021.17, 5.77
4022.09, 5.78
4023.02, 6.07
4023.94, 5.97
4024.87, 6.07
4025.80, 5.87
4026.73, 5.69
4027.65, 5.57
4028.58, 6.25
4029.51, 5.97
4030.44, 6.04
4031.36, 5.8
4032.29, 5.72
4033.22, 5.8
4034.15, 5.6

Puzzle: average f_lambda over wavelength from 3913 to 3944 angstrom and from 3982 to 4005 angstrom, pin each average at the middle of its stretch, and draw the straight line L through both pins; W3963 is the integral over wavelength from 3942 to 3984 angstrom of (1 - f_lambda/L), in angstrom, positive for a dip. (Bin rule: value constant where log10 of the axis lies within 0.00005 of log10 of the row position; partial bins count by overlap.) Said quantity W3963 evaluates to -1.6 angstrom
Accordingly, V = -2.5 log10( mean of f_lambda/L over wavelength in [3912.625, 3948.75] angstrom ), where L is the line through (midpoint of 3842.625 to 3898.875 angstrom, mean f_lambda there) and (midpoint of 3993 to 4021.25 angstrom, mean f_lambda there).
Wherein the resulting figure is 0.04 mag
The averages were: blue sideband 7.4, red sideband 5.94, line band 6.49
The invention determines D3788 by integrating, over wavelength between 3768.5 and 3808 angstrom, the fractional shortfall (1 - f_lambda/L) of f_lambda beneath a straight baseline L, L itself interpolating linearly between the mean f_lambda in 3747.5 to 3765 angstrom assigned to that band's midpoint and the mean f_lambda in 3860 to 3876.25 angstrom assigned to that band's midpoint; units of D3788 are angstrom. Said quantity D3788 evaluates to 2.5 angstrom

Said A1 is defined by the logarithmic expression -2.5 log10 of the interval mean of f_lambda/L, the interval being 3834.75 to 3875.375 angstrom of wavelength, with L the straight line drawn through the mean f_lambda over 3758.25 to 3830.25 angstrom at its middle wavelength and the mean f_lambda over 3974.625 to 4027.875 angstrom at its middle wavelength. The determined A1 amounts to -0.10 mag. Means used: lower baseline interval 7.06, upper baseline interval 6.02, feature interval 7.37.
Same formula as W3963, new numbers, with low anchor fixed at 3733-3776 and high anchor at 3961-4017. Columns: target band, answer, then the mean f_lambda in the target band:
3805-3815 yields 0.34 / 6.87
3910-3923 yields 0.32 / 6.43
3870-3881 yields -1.18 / 7.52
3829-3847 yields 0.28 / 6.87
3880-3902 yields -1.53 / 7.18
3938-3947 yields 0.07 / 6.41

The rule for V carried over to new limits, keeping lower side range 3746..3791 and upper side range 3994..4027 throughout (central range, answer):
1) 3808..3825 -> 0.02 mag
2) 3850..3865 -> -0.09 mag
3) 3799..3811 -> 0.02 mag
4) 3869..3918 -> -0.08 mag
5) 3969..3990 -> -0.03 mag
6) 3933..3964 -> -0.05 mag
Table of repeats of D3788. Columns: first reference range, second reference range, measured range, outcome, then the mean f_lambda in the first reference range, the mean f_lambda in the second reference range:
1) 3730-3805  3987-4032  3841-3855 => -0.2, 7.3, 5.96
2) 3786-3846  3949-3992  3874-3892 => -1.6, 6.92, 6.51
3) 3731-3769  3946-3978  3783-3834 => 2.0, 7.47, 6.63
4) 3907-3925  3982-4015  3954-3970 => -1.7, 6.49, 6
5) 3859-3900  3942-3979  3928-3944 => 0.7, 7.52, 6.58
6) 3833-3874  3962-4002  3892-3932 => 1.3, 7.35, 6.37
